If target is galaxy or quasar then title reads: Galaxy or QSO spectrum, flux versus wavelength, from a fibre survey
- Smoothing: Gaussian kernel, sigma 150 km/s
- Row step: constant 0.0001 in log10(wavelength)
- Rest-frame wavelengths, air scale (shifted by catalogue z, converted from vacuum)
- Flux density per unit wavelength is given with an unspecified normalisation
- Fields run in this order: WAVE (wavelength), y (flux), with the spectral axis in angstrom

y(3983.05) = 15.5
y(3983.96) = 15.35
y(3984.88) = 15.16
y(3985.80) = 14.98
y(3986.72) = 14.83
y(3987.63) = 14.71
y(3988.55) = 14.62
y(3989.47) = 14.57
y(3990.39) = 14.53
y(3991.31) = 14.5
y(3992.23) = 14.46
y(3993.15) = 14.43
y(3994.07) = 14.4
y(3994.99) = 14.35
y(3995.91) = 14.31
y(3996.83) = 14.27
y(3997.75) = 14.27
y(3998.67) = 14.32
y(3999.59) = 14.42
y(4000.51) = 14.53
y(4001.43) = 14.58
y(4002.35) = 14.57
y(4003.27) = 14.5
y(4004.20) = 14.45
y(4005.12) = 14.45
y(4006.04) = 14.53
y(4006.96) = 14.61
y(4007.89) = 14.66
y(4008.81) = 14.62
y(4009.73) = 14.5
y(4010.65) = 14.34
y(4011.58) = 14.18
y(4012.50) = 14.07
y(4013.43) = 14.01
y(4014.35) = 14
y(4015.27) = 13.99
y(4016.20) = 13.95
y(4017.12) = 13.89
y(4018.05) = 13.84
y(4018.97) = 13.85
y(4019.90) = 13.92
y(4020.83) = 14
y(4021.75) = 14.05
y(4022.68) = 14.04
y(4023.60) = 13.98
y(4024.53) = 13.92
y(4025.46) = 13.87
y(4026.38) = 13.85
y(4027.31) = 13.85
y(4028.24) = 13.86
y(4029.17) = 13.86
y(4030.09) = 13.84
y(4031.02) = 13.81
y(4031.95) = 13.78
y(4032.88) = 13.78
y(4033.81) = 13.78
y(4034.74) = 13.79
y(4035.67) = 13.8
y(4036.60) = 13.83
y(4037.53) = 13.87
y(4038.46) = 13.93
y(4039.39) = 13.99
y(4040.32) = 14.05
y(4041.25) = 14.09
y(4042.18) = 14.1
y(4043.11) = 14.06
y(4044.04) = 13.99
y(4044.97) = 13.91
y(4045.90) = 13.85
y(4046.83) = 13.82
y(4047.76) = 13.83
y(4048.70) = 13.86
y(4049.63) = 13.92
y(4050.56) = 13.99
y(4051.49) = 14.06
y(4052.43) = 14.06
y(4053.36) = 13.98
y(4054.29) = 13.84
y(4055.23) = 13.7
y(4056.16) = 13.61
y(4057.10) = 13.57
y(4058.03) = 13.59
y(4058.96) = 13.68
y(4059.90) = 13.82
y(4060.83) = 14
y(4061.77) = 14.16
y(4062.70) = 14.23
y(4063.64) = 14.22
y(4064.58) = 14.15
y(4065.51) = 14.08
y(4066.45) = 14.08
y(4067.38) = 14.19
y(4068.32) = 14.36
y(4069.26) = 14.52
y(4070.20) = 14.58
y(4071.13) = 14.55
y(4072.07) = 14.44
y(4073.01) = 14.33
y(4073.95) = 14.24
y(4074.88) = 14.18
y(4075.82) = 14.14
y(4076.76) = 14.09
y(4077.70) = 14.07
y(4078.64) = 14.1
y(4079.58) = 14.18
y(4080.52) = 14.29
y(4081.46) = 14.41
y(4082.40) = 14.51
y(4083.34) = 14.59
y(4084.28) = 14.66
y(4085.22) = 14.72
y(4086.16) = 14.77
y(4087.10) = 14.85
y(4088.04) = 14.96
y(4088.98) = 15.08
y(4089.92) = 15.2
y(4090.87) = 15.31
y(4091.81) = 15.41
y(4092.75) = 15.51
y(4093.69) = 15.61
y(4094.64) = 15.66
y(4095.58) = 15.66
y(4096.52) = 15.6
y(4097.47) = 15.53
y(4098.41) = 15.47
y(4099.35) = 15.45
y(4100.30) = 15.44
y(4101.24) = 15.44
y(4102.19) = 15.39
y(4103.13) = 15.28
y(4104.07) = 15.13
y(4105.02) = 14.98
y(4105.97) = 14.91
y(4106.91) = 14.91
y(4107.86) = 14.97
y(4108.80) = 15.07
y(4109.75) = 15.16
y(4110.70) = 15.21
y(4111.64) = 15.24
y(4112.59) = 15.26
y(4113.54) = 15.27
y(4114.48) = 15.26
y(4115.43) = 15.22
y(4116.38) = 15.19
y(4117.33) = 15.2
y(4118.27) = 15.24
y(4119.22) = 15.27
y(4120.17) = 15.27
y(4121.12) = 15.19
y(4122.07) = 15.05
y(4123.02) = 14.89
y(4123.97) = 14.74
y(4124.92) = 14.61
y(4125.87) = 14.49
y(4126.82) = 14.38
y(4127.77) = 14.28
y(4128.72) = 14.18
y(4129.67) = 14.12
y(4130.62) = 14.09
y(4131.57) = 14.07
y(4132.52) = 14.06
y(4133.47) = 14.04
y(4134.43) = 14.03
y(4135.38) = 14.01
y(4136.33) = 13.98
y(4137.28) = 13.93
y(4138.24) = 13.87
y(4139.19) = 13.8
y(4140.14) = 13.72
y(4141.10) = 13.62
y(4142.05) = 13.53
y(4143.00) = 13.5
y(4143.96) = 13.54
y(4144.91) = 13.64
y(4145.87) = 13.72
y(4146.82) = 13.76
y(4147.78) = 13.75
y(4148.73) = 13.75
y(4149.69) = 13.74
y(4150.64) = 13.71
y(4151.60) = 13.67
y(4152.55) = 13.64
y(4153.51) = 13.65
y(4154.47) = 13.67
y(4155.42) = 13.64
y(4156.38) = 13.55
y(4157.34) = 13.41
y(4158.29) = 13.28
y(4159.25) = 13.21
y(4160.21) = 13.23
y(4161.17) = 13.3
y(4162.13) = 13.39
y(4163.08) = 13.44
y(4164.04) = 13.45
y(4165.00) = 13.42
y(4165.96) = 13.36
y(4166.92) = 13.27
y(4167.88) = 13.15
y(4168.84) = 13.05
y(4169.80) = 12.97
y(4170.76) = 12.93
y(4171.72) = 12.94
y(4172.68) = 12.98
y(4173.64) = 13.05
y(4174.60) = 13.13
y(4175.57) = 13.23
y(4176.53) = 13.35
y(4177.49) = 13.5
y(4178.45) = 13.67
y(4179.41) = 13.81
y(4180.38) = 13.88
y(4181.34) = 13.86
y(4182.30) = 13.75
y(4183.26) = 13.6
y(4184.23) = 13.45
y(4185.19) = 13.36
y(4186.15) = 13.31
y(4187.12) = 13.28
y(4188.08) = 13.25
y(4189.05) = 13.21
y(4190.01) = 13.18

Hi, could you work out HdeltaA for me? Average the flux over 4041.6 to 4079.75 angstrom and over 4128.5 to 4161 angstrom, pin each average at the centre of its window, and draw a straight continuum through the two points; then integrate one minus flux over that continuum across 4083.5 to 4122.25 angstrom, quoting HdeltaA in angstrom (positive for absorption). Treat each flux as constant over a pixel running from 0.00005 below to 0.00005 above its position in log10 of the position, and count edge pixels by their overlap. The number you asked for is -3.7 angstrom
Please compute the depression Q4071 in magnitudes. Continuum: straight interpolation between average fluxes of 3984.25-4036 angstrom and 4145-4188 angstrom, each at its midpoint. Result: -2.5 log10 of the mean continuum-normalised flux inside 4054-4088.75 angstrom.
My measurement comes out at -0.02 mag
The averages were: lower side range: 14.2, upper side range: 13.4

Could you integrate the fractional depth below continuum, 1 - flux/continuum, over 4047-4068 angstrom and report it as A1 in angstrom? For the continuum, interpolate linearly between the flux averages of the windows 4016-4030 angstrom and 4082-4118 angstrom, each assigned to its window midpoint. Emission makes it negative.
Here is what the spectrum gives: 0.80 angstrom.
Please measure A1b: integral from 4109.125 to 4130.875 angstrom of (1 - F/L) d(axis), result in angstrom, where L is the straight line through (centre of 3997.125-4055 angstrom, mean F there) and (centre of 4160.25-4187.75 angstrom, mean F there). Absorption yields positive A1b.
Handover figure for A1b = -2.08 angstrom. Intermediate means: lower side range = 14.1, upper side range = 13.4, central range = 14.9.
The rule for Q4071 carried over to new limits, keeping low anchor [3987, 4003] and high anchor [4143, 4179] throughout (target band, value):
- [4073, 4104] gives -0.08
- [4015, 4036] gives 0.03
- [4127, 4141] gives -0.03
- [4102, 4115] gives -0.11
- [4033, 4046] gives 0.02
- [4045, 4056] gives 0.02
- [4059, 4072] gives -0.01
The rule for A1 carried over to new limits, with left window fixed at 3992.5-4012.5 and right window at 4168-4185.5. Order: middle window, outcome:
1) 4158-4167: 0.1 angstrom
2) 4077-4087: -0.4 angstrom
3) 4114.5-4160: -1.7 angstrom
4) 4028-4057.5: 0.6 angstrom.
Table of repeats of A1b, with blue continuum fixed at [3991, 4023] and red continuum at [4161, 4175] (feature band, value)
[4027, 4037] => 0.21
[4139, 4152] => -0.32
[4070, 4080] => -0.31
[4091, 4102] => -1.48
